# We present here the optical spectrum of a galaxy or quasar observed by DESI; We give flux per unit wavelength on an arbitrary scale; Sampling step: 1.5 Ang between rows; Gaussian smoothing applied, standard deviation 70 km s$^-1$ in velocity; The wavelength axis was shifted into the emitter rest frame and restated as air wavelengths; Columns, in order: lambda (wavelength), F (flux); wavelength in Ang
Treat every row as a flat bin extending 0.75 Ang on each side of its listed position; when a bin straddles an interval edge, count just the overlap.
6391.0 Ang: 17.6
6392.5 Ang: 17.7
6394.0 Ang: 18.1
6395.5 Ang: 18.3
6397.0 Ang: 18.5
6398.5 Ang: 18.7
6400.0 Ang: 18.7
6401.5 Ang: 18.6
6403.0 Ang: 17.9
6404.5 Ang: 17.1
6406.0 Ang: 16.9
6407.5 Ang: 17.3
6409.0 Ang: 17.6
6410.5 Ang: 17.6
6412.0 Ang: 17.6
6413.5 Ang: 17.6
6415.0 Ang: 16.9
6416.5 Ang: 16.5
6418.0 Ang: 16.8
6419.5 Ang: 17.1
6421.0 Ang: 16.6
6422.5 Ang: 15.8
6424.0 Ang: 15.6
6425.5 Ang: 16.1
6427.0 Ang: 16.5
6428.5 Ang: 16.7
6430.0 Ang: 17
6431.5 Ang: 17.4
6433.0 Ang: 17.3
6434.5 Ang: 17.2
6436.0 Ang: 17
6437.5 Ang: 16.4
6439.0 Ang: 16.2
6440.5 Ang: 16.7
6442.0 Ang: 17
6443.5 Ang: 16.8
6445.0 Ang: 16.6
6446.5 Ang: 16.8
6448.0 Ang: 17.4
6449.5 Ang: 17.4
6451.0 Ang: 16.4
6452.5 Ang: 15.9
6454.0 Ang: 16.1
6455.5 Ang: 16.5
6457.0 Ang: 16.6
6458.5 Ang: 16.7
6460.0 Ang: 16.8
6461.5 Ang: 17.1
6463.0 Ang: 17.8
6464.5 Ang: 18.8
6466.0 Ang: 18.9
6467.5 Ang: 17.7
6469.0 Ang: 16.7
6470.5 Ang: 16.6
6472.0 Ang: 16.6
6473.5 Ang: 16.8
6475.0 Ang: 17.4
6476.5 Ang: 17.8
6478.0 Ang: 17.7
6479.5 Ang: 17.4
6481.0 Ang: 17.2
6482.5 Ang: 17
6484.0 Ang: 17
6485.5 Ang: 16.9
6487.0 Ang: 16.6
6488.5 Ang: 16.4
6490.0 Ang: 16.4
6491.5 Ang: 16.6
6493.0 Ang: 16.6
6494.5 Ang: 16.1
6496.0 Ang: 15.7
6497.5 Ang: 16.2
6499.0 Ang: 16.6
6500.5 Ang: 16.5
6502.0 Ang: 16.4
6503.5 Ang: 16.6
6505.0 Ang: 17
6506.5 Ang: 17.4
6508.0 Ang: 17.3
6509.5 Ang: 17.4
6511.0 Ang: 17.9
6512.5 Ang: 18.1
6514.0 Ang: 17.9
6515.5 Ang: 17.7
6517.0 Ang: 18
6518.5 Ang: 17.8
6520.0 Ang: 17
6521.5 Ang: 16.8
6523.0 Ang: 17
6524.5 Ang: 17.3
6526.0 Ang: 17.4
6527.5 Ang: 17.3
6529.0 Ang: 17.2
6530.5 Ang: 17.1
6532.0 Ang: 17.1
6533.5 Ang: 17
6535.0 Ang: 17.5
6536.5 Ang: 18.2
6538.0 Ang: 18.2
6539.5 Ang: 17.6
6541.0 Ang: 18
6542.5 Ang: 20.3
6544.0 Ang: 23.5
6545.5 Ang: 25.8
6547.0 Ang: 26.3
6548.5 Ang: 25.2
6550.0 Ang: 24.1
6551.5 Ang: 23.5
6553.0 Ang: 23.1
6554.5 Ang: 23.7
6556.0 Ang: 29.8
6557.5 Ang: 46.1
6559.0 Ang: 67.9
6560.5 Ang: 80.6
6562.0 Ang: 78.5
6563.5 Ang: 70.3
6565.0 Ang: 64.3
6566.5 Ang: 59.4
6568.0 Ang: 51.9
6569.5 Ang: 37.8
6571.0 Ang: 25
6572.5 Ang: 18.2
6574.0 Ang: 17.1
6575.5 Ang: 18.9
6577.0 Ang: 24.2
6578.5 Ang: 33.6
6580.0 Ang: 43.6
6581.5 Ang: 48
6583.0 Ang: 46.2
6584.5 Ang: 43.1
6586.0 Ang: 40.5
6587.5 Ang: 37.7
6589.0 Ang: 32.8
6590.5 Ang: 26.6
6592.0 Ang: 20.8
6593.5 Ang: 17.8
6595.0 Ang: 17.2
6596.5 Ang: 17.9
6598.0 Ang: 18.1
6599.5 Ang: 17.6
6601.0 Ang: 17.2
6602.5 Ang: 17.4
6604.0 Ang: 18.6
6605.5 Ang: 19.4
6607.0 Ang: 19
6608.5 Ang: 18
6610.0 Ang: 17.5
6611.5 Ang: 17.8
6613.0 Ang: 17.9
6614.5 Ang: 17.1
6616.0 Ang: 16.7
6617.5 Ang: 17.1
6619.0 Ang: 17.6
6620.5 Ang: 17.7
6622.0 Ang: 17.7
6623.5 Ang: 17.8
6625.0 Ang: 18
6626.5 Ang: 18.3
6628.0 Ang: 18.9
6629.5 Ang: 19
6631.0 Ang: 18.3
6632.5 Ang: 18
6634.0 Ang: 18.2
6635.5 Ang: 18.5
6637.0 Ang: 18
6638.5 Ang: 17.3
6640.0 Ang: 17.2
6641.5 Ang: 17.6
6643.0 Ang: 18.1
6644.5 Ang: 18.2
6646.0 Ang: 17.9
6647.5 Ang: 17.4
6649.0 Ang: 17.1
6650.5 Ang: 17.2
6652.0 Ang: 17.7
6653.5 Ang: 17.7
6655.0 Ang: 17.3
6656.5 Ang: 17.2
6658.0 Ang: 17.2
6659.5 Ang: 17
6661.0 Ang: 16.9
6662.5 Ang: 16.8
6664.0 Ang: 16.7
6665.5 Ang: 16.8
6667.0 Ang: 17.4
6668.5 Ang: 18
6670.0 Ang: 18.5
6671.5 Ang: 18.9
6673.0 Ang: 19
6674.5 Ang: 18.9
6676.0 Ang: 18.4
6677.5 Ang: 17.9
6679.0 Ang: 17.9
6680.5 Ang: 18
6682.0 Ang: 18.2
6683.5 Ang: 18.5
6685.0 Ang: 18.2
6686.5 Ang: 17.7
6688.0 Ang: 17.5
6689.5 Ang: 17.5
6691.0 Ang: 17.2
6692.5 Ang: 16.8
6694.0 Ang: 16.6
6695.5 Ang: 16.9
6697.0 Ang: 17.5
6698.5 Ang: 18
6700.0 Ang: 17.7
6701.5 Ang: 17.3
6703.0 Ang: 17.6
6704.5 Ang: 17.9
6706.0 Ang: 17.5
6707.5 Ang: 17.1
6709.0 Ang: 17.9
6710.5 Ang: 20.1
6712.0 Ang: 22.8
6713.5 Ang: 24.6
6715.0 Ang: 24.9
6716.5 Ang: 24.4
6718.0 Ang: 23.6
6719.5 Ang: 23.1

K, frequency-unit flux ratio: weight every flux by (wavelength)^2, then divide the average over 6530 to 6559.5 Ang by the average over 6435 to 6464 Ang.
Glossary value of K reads 1.5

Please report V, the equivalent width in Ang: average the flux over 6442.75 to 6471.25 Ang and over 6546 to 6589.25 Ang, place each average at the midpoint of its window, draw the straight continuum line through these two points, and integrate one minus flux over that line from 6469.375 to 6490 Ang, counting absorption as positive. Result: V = 4.45 Ang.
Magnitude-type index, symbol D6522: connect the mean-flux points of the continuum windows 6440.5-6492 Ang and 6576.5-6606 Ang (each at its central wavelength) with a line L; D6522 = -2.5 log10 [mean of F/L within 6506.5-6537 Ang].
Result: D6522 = 0.25 mag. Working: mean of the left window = 17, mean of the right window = 28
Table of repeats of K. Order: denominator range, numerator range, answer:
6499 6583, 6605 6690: 0.66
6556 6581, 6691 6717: 0.44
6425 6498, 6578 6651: 1.35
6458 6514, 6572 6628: 1.41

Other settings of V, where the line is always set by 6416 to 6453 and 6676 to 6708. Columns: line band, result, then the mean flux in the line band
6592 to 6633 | -1.5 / 18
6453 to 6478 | -0.6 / 17.2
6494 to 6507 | 0.3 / 16.5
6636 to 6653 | -0.2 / 17.6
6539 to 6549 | -3.1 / 22.4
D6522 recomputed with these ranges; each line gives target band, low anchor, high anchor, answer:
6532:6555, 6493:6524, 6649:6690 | -0.232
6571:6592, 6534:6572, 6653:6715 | -0.003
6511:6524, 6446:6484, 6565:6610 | 0.251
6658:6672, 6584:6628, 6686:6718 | 0.135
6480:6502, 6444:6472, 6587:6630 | 0.063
